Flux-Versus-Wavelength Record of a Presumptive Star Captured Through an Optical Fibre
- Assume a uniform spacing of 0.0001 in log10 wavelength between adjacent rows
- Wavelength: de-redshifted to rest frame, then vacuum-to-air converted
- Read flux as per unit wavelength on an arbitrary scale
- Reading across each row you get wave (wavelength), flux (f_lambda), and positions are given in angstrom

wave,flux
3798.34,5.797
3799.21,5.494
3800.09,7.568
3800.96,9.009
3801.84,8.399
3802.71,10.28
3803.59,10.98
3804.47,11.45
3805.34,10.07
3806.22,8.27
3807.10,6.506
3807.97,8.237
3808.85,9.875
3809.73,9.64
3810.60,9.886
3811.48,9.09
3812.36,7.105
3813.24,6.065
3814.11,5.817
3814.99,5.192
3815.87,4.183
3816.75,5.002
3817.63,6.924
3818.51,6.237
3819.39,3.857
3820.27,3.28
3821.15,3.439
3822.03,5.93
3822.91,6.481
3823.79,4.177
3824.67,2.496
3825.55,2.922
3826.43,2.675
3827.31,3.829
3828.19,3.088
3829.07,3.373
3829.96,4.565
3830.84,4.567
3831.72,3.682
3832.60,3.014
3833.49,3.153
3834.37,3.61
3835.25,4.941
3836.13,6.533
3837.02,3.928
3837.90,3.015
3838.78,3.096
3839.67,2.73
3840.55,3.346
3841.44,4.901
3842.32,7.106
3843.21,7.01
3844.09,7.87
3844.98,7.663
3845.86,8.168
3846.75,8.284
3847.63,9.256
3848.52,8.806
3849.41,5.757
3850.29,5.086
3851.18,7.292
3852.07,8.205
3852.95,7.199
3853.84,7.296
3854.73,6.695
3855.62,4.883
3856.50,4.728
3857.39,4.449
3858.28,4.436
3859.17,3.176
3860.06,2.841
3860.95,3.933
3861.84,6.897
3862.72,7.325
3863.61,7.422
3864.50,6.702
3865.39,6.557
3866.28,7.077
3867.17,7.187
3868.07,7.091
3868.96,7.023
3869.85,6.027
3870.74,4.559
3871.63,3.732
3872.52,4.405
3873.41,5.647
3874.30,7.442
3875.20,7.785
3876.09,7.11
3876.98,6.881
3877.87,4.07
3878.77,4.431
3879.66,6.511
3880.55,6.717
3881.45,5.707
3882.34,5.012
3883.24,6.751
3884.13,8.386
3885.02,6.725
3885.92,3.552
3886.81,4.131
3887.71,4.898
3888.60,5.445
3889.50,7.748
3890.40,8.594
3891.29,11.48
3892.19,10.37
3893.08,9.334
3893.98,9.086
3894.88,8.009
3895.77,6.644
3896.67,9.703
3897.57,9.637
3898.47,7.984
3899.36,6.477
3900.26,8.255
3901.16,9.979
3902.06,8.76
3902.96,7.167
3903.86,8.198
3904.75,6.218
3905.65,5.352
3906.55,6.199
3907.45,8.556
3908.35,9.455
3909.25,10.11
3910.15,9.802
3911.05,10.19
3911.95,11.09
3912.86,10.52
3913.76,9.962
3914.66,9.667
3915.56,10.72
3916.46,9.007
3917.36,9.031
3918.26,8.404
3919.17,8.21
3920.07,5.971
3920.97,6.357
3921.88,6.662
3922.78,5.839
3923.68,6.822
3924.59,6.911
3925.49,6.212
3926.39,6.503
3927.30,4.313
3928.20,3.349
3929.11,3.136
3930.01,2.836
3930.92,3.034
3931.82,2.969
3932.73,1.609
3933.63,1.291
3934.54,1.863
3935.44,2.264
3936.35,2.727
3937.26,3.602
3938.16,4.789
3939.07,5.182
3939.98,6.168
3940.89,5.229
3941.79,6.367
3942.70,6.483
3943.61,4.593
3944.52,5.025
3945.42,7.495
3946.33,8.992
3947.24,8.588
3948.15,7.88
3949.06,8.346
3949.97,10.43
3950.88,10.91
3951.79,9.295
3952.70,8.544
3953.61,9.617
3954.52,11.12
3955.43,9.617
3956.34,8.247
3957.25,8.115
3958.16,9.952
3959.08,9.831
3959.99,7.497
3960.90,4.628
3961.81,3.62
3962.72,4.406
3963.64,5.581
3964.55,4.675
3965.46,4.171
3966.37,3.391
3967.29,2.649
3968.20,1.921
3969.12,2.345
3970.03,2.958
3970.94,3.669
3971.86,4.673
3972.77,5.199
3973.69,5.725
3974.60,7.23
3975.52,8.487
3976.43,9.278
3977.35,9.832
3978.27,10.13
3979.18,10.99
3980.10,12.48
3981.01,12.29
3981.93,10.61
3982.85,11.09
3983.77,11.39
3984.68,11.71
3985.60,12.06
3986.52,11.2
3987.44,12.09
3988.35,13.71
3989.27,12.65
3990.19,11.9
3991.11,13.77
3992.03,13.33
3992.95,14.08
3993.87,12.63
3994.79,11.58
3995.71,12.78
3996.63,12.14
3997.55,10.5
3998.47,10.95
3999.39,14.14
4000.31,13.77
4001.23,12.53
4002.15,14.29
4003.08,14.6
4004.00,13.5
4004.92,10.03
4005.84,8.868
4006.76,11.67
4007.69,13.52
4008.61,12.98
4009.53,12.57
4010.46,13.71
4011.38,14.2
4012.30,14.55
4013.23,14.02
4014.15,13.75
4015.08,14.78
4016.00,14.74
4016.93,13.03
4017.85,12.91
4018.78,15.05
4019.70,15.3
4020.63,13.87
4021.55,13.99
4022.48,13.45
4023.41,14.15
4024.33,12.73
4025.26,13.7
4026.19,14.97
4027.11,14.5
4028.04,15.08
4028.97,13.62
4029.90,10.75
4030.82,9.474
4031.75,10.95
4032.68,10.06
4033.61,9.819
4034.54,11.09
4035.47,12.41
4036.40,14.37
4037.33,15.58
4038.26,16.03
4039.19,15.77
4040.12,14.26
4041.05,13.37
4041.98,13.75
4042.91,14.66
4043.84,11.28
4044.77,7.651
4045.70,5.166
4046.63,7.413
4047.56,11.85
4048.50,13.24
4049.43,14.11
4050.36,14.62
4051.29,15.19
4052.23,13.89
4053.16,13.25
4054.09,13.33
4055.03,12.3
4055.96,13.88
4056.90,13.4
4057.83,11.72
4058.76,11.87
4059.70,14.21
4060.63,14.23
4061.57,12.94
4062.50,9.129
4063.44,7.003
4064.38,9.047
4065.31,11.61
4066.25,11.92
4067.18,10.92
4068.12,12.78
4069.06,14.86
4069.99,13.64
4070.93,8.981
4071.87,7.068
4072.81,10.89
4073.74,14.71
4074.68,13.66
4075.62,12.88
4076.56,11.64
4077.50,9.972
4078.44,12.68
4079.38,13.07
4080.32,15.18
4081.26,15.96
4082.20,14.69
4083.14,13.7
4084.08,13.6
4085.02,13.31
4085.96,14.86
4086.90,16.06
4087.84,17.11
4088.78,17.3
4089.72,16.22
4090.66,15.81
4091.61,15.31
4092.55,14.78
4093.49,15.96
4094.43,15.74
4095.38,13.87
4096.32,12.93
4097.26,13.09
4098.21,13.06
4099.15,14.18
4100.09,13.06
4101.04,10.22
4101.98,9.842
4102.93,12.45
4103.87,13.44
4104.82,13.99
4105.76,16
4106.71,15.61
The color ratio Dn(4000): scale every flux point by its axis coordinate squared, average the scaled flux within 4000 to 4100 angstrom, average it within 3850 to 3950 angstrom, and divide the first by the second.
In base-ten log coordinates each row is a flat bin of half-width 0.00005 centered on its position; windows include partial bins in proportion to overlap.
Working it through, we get 2.1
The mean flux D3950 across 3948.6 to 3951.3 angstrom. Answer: 9.87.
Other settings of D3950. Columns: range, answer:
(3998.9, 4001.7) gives 13.5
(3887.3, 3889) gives 5.19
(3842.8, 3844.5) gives 7.46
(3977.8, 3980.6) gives 11.2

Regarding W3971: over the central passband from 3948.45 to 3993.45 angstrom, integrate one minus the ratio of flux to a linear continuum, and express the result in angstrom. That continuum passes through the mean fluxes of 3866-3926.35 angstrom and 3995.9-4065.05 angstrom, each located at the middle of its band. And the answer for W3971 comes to 8.0 angstrom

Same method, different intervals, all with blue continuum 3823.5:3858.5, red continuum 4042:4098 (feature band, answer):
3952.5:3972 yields 6.9 angstrom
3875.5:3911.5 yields -2.5 angstrom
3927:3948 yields 10.0 angstrom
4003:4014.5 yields -2.1 angstrom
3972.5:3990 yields -1.0 angstrom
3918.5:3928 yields 1.9 angstrom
